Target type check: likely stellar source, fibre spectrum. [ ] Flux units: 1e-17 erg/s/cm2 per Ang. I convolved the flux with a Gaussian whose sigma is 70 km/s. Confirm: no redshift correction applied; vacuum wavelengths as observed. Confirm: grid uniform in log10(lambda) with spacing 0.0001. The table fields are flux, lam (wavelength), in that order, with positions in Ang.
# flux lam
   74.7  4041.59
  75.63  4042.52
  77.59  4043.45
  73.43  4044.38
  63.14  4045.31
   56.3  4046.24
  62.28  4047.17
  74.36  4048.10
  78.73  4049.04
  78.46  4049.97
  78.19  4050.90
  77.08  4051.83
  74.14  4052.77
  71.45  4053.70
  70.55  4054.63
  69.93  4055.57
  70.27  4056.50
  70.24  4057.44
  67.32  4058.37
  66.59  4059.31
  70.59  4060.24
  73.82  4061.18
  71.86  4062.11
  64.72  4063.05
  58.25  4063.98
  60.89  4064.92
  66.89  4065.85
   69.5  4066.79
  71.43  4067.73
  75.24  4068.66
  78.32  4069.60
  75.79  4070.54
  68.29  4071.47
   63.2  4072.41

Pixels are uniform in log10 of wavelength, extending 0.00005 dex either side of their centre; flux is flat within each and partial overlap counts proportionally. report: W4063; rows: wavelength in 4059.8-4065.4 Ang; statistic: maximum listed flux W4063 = 73.82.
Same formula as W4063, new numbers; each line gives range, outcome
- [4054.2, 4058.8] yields 70.55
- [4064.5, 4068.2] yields 71.43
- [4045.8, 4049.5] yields 78.73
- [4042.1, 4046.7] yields 77.59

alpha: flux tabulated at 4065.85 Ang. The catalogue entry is 66.89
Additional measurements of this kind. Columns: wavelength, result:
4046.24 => 56.3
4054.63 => 70.55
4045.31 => 63.14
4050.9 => 78.19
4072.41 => 63.2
